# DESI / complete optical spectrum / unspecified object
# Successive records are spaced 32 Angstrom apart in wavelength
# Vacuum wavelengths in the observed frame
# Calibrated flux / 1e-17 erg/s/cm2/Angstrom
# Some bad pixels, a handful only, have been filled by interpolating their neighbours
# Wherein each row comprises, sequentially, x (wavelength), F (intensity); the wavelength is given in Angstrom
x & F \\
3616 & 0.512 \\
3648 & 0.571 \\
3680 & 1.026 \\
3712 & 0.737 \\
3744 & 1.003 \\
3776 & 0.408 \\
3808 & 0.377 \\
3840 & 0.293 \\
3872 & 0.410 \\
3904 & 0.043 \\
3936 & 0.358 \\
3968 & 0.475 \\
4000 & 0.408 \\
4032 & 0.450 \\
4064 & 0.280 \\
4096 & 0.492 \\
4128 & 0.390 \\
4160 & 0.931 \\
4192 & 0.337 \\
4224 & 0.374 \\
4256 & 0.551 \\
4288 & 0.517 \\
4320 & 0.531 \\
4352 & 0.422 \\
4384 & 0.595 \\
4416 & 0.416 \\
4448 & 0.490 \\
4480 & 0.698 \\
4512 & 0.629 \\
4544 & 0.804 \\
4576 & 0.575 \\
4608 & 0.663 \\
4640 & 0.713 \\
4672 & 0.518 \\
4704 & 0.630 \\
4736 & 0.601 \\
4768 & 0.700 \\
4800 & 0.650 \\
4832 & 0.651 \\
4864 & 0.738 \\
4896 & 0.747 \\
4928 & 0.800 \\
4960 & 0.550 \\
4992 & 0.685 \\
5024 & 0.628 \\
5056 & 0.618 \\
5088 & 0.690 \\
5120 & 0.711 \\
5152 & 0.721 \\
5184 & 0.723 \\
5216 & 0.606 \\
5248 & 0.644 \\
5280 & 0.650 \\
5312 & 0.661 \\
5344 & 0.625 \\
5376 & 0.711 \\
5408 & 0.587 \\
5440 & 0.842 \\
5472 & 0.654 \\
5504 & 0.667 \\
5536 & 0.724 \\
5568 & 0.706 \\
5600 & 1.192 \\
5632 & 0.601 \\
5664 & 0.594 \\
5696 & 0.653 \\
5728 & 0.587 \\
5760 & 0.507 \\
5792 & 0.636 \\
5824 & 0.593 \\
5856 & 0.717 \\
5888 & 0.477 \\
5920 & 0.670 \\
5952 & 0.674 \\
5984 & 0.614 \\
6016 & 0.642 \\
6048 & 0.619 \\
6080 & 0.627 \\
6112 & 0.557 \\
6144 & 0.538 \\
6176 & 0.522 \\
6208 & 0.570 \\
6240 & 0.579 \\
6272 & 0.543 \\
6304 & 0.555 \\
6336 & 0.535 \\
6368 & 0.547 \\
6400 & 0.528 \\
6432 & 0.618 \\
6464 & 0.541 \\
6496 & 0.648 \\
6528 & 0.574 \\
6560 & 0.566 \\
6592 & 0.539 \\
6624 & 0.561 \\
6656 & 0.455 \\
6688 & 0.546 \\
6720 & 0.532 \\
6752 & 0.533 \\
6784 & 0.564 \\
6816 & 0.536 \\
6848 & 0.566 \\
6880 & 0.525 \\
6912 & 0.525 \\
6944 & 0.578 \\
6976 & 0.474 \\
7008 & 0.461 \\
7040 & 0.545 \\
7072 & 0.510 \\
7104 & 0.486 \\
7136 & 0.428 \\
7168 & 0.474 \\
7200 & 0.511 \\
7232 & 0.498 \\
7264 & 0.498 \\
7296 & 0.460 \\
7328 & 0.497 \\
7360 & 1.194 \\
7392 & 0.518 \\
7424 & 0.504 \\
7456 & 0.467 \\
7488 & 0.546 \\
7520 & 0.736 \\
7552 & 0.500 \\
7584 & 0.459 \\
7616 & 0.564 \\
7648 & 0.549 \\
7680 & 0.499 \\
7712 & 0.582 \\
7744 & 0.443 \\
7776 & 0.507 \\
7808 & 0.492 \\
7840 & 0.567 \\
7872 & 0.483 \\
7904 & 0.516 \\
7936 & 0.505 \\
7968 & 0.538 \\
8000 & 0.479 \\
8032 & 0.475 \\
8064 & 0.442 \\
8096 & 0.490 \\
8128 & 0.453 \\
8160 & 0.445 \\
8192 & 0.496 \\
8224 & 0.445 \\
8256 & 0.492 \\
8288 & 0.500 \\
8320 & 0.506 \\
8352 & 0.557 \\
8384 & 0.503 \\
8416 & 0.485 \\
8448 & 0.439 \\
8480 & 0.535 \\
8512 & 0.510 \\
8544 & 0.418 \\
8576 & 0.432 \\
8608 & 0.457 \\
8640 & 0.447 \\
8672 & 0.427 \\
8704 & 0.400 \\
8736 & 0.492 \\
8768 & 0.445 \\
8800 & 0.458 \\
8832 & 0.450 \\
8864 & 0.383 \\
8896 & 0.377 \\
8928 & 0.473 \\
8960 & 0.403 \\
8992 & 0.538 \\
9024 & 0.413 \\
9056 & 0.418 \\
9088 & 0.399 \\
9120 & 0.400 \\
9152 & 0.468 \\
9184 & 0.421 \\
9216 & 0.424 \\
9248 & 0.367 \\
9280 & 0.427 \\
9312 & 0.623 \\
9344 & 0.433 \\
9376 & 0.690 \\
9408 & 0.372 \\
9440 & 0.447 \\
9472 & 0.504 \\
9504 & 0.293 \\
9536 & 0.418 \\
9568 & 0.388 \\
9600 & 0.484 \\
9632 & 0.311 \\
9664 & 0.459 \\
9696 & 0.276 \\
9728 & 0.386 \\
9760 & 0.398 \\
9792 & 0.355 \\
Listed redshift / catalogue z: 0.119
